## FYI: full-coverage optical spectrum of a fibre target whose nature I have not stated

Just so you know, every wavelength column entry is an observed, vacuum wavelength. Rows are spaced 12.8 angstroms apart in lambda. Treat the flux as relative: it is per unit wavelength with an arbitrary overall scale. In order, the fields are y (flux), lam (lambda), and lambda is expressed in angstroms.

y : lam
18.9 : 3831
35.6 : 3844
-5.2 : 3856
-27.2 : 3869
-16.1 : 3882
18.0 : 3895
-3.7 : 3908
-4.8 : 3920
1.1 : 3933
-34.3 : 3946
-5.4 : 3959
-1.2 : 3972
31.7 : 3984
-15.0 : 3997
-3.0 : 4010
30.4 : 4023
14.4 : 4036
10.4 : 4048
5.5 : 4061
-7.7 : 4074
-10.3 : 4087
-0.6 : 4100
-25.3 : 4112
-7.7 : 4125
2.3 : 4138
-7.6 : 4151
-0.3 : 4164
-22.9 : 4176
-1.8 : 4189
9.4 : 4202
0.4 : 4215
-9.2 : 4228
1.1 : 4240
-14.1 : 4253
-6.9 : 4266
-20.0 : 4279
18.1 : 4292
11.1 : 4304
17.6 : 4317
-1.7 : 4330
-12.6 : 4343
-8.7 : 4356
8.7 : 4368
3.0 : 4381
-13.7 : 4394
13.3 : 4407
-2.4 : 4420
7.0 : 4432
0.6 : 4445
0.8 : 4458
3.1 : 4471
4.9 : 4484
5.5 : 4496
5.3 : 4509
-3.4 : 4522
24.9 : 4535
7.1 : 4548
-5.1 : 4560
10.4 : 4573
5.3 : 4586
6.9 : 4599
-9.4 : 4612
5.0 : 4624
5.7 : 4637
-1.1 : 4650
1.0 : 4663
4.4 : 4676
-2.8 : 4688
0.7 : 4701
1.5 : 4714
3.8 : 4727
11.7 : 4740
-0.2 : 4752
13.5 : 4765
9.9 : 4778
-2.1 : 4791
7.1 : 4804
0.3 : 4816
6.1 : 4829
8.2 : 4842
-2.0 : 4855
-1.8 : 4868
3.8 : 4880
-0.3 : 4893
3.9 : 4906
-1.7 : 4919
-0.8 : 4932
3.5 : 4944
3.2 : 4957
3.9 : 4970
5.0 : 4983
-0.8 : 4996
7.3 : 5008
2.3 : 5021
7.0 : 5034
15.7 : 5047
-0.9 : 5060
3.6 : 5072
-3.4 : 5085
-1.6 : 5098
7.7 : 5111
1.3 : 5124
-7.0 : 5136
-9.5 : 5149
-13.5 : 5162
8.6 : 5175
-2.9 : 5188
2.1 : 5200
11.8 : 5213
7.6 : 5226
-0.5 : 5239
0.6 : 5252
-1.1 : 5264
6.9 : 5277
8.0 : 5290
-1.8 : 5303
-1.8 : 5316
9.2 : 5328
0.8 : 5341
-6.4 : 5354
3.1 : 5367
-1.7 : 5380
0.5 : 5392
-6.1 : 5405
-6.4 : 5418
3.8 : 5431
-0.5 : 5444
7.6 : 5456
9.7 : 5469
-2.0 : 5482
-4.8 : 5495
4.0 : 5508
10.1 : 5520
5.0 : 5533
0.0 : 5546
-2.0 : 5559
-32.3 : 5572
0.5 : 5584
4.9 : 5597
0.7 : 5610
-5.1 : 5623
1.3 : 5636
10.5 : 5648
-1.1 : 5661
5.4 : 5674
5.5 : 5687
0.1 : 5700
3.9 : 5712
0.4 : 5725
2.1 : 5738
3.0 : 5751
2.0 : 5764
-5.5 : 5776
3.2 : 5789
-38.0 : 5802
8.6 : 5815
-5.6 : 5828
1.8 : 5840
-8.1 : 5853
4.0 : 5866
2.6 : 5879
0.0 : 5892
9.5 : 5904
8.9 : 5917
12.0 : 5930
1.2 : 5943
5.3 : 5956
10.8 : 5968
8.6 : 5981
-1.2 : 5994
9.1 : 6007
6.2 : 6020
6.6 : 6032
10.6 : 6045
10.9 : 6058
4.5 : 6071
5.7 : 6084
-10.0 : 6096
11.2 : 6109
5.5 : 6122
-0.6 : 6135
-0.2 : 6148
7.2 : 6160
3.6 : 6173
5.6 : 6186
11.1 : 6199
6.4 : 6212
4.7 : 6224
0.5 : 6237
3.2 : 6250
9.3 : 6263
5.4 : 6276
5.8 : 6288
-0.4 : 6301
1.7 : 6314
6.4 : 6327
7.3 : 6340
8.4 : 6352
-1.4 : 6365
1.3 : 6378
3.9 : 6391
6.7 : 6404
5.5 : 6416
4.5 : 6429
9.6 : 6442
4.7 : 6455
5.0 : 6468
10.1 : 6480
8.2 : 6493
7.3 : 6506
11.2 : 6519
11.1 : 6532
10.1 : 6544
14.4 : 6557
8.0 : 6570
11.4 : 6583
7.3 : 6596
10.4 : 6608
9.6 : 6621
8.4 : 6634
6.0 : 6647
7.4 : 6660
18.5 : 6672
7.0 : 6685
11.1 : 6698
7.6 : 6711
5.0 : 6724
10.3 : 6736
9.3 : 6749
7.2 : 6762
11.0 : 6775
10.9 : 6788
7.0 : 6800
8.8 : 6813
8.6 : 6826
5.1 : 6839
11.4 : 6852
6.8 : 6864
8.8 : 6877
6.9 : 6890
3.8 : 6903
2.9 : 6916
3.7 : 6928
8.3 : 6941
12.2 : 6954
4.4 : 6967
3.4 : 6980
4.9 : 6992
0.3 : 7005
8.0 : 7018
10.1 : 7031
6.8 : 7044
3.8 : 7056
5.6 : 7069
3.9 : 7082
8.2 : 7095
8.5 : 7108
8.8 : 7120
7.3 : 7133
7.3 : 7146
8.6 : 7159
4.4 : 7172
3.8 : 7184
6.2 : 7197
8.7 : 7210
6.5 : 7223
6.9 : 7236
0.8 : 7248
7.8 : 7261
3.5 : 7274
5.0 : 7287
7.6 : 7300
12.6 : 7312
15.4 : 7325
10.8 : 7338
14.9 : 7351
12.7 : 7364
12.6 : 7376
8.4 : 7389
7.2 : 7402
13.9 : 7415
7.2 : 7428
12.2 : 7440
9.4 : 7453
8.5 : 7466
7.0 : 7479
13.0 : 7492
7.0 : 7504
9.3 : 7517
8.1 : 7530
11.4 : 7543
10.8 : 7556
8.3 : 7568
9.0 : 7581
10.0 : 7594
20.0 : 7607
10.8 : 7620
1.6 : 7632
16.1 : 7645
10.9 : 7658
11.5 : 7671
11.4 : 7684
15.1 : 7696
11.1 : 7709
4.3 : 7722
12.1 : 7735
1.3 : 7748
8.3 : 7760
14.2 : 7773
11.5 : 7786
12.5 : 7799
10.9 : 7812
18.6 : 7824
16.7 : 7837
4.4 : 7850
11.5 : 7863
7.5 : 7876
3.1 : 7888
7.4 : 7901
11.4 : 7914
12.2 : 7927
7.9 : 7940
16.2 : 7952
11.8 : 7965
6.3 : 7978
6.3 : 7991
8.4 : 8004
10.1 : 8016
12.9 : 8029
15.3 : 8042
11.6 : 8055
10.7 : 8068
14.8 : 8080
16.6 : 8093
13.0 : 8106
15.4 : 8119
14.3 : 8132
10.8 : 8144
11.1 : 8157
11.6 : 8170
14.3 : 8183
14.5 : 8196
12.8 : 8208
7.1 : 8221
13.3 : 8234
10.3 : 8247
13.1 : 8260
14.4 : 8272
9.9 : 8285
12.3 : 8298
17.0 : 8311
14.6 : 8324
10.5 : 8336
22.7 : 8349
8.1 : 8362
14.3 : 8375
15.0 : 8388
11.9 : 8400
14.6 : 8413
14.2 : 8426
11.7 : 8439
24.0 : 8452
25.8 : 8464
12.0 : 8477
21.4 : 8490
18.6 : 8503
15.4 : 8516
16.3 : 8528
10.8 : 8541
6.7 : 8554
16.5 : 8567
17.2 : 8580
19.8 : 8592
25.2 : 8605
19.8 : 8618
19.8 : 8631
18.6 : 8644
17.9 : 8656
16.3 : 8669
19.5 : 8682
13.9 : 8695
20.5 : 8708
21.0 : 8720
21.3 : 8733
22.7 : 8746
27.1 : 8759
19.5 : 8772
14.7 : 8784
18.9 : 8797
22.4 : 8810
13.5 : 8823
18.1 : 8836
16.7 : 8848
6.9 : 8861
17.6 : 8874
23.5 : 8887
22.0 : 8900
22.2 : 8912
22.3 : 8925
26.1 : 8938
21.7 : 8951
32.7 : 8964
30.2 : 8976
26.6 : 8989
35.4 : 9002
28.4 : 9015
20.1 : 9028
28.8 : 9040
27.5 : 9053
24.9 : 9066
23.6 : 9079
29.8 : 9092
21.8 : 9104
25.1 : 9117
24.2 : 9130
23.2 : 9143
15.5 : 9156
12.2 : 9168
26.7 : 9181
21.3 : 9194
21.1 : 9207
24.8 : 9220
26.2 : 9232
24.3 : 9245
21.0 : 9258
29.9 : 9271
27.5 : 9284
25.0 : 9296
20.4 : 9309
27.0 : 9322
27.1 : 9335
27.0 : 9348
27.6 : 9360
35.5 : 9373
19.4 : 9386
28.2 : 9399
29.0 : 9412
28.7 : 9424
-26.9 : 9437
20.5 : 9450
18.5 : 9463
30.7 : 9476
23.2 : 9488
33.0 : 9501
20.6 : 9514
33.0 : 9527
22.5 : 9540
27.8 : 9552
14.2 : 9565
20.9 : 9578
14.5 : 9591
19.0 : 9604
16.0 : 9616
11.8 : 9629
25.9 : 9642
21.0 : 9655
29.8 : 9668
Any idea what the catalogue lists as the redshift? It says 1.23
